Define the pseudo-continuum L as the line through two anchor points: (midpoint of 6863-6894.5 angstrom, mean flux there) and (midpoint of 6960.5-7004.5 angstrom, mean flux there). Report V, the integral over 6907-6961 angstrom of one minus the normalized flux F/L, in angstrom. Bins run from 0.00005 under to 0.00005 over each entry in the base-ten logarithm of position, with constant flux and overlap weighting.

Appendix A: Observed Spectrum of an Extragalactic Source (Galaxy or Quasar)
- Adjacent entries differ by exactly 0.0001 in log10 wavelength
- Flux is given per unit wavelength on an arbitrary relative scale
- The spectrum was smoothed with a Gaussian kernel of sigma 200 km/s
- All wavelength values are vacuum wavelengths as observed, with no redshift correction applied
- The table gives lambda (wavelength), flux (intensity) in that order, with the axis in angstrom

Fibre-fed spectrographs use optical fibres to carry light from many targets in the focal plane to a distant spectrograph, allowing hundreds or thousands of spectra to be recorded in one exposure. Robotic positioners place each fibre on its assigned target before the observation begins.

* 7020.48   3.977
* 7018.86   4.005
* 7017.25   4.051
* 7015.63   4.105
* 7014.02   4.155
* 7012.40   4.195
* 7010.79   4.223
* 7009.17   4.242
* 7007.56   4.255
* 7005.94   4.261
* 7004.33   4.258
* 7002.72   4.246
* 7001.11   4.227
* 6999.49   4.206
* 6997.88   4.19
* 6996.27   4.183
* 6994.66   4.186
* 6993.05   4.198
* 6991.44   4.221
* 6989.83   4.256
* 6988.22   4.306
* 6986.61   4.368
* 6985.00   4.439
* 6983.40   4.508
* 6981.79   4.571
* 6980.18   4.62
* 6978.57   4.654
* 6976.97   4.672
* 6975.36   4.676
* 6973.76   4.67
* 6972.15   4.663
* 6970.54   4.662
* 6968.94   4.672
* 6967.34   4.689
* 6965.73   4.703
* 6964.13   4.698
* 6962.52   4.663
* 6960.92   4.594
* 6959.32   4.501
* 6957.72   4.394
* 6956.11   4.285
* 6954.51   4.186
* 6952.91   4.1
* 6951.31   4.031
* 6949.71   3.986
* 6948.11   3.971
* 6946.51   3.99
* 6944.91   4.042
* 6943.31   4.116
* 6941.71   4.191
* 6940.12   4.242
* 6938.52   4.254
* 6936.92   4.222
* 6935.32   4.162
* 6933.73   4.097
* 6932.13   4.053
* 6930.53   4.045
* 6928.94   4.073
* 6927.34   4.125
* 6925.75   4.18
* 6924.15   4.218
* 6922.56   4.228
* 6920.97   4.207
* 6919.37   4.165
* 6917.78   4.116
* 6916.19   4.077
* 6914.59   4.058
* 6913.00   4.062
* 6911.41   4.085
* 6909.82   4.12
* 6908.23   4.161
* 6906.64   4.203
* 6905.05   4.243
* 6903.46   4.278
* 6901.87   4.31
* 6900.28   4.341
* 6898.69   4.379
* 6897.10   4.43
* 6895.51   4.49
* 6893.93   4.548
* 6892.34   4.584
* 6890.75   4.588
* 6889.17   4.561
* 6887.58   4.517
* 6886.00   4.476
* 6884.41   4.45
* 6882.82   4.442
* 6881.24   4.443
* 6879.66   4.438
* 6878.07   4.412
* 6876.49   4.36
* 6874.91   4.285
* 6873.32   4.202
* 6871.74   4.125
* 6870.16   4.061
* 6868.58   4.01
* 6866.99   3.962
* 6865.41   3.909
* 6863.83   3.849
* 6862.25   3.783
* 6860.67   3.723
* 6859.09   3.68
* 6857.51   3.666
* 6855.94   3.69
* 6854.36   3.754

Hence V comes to 3.0 angstrom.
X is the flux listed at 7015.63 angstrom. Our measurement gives 4.105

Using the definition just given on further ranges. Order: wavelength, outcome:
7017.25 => 4.051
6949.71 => 3.986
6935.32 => 4.162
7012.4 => 4.195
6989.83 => 4.256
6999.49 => 4.206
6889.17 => 4.561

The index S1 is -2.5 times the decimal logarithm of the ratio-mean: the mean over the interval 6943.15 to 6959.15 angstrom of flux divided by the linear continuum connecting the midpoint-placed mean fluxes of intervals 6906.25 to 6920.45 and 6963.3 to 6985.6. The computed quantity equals 0.080 mag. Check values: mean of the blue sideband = 4.11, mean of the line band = 4.12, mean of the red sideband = 4.64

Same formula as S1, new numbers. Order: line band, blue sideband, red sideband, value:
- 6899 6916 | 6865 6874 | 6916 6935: -0.021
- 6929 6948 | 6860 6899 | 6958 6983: 0.099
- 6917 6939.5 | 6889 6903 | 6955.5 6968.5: 0.091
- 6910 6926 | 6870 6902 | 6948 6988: 0.077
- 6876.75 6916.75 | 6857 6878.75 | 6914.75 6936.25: -0.073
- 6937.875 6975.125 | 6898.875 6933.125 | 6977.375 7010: -0.030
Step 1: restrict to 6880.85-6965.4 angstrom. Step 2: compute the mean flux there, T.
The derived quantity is 4.27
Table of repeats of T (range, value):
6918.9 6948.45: 4.14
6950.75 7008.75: 4.42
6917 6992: 4.33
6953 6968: 4.5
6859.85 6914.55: 4.26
